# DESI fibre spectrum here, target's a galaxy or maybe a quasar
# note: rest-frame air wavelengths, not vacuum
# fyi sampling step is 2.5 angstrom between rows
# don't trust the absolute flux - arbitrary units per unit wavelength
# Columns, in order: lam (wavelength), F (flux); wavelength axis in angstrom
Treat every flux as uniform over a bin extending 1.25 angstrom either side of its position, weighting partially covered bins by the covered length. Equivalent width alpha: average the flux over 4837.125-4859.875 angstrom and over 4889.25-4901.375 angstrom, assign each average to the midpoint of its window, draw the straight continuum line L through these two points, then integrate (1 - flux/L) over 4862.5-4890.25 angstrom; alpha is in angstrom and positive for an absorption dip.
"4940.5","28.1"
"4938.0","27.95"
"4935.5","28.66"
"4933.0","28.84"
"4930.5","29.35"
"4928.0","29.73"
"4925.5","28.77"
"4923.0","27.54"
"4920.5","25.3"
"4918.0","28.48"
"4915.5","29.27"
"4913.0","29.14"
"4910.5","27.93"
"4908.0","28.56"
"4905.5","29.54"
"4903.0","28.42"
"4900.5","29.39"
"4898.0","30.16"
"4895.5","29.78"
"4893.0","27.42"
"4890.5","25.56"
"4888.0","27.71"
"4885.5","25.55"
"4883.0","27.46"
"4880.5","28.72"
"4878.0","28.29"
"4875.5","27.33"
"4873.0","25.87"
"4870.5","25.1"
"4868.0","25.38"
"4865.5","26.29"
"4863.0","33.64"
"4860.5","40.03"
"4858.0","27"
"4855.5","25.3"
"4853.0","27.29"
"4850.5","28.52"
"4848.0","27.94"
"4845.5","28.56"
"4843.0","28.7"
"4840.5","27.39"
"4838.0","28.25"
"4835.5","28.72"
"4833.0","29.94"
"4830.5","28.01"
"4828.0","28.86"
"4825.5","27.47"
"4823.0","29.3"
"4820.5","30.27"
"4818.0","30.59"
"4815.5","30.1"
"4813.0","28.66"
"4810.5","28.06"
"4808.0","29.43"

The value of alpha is 1.1 angstrom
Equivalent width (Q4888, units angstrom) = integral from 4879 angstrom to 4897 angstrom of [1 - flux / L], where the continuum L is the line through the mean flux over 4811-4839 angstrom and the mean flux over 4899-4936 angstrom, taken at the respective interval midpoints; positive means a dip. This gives 0.8 angstrom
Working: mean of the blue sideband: 29.1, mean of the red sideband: 28.6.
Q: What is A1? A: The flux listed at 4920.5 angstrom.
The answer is 25.3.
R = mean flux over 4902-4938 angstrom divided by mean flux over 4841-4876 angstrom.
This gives 1.01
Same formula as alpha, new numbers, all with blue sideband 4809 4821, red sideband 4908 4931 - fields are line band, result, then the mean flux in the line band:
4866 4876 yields 1.1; 25.8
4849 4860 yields 0.4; 27.9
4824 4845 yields 0.6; 28.4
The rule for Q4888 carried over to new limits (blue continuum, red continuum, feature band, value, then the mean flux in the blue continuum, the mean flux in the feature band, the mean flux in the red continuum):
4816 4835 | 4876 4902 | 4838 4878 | 0.4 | 29.2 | 28.3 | 28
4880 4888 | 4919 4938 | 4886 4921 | -0.9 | 27.2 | 28.3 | 28.3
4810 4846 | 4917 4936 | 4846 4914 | 0.7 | 28.9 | 28.3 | 28.3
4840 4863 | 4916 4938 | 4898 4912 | -0.1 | 29.3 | 28.9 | 28.3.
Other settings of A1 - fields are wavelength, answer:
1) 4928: 29.73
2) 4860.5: 40.03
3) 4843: 28.7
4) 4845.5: 28.56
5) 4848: 27.94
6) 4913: 29.14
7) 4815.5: 30.1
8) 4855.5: 25.3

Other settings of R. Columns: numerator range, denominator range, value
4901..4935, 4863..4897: 1.05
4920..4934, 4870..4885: 1.05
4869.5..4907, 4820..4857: 0.98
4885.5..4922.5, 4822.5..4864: 0.97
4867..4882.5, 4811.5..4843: 0.93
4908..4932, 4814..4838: 0.97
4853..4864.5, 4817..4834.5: 1.06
